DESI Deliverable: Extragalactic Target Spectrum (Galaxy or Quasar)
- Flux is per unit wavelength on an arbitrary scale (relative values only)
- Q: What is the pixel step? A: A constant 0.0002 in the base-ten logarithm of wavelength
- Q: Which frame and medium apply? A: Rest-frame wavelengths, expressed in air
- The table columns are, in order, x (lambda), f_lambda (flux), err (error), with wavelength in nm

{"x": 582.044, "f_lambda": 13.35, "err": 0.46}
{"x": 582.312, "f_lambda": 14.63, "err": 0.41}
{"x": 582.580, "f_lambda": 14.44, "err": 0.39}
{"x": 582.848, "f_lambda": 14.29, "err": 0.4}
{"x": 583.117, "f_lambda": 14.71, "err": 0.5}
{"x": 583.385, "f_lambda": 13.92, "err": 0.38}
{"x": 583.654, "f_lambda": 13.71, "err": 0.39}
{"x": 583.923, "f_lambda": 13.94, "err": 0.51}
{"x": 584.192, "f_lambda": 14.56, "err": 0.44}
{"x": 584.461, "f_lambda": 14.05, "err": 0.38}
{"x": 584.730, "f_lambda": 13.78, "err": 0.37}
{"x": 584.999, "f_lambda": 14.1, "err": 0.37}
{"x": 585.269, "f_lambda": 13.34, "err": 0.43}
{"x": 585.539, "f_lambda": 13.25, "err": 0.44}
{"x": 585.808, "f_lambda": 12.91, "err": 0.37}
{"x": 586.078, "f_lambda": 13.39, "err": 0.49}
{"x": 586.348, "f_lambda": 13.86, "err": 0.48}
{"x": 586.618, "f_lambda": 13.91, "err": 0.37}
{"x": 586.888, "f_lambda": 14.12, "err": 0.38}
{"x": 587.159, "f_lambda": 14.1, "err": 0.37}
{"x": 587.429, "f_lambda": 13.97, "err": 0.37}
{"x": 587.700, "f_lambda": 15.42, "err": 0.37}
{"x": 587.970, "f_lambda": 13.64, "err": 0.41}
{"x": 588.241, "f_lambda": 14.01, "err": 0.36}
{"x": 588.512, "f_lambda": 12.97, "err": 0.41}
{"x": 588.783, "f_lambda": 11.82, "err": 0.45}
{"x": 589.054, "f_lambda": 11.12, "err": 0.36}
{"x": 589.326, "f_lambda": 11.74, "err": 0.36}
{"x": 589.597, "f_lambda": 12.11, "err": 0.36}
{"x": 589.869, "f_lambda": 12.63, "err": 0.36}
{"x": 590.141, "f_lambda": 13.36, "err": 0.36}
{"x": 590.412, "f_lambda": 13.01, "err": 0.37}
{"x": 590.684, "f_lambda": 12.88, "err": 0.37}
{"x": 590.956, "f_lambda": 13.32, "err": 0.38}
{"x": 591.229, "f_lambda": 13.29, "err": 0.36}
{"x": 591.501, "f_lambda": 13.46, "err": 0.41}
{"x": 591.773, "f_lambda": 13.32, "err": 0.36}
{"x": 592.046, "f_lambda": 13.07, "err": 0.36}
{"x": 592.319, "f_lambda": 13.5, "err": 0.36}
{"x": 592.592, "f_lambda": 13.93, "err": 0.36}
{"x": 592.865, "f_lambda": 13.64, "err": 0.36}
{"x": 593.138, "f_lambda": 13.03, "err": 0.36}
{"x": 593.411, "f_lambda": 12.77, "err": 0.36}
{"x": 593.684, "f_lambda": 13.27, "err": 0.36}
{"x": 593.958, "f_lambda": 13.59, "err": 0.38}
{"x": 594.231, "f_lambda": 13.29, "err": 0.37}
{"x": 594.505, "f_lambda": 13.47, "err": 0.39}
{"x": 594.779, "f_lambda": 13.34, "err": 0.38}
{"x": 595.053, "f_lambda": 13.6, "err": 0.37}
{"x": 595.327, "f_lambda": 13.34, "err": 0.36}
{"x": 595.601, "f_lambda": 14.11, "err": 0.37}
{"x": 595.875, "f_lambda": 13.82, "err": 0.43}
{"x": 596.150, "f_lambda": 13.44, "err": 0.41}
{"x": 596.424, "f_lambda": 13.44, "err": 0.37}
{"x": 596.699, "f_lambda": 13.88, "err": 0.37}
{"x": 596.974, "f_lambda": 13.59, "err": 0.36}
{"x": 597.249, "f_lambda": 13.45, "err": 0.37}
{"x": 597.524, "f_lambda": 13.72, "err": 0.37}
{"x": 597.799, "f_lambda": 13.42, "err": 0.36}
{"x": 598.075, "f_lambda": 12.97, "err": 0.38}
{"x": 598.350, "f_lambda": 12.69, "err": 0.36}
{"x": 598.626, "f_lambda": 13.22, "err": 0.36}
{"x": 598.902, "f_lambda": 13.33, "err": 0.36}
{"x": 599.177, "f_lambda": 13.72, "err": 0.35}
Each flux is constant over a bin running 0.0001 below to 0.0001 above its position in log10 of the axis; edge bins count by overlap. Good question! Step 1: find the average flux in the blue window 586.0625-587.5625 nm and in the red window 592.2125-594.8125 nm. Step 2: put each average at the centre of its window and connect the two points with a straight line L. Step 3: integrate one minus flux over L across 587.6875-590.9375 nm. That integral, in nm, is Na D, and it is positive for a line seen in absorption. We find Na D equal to 0.217 nm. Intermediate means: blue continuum 13.9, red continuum 13.4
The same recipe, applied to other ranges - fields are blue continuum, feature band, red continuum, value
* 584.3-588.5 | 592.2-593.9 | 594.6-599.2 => 0.03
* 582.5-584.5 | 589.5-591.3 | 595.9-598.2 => 0.12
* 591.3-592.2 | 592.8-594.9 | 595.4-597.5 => 0.03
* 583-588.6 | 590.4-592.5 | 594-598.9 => 0.06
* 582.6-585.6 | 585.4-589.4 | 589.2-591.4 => 0.00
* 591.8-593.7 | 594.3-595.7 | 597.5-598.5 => -0.03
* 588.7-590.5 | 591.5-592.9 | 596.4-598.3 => -0.09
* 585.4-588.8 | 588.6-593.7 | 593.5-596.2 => 0.26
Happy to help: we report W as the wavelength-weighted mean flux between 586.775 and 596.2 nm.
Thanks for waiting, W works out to 13.3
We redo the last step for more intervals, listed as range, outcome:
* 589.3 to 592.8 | 13.1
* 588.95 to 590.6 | 12.4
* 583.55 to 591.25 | 13.4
